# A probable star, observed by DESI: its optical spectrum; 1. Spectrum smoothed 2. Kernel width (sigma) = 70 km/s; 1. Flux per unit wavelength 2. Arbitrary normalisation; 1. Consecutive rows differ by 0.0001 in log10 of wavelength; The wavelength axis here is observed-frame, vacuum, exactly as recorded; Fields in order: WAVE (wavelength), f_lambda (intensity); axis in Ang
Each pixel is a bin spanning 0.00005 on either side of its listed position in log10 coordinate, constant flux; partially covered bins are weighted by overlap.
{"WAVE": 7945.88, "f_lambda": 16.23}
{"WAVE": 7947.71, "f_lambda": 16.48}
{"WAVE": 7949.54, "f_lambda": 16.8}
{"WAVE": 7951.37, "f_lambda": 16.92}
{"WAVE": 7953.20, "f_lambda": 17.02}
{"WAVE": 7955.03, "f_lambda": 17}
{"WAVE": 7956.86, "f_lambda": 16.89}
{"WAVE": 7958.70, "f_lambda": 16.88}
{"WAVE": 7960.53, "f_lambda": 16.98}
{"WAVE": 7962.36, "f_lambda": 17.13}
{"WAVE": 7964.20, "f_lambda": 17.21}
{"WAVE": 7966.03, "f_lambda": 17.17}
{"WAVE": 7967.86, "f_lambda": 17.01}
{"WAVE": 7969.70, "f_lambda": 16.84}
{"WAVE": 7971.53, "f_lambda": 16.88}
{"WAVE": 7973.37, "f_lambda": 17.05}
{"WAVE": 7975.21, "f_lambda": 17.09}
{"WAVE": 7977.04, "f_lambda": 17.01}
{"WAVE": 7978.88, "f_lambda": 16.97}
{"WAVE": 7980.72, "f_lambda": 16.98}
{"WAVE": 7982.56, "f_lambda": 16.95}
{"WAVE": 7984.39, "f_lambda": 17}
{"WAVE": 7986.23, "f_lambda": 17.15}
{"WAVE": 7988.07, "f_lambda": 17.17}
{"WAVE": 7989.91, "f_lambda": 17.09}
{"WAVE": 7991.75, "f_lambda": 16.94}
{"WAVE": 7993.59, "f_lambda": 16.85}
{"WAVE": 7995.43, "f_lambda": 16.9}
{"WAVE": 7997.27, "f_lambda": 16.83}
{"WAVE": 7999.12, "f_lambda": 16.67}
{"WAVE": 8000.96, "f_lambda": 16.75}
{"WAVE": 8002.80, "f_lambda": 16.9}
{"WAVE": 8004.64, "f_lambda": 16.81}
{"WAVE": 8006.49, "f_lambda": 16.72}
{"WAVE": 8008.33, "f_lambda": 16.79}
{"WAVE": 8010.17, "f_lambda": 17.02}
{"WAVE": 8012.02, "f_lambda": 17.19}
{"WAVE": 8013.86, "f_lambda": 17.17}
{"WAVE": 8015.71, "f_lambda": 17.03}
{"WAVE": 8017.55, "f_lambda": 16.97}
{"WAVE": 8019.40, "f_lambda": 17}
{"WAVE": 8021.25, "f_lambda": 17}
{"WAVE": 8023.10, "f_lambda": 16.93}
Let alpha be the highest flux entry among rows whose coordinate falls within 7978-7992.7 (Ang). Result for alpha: 17.17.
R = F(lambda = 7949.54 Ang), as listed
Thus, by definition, 16.8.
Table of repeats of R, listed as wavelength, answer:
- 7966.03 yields 17.17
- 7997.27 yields 16.83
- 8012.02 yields 17.19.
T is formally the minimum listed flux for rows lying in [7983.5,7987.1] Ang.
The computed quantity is 17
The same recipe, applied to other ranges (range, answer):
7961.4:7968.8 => 17.01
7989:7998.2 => 16.83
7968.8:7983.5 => 16.84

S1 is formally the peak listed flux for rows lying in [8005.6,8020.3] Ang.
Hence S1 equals 17.19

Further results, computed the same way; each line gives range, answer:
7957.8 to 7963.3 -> 17.13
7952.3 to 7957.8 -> 17.02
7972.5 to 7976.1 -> 17.09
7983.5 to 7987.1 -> 17.15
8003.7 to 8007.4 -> 16.81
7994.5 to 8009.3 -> 16.9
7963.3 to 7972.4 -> 17.21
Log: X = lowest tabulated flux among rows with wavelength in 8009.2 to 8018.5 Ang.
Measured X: 16.97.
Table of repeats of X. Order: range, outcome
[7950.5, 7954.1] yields 16.92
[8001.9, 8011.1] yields 16.72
